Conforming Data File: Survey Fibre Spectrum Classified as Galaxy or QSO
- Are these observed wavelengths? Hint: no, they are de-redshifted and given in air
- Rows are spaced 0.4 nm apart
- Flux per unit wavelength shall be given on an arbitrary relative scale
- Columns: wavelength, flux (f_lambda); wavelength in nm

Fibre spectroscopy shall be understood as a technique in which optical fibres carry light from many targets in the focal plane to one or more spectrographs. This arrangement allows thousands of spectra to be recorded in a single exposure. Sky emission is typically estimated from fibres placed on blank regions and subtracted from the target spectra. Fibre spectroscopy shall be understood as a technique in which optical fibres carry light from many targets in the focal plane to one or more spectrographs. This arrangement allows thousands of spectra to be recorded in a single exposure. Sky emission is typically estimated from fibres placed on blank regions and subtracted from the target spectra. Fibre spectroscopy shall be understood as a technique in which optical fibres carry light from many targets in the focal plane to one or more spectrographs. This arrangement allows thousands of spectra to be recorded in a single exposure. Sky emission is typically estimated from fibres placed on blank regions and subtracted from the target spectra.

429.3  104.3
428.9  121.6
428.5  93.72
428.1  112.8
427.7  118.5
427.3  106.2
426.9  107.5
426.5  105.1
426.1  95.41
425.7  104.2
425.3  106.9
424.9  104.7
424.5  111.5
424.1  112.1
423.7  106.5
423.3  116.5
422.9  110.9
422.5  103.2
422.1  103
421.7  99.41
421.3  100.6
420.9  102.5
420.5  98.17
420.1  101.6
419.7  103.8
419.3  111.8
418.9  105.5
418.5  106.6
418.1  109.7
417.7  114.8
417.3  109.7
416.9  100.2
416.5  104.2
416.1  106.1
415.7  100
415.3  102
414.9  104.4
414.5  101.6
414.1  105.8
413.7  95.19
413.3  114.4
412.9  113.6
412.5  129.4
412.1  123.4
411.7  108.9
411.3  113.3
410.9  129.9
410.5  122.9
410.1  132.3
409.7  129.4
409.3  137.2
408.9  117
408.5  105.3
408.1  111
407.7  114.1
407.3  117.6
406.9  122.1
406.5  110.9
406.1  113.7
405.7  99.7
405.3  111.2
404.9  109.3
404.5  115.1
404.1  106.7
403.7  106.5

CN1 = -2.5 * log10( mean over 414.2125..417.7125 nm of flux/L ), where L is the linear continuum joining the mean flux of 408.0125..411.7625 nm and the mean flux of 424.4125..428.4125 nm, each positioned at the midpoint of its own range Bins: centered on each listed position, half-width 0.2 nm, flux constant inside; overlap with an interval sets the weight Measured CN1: 0.12 mag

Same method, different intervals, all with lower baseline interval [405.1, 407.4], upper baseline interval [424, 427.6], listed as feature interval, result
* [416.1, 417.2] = 0.06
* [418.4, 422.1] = 0.05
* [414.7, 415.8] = 0.07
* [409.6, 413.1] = -0.11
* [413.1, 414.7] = 0.06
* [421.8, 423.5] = -0.01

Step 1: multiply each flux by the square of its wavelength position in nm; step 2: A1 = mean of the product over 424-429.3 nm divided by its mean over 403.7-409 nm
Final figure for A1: 1.06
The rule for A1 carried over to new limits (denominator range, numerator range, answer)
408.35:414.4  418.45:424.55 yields 0.94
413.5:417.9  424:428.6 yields 1.08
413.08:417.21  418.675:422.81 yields 1.02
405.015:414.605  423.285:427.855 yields 1.00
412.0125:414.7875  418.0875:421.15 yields 0.97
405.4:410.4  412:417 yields 0.94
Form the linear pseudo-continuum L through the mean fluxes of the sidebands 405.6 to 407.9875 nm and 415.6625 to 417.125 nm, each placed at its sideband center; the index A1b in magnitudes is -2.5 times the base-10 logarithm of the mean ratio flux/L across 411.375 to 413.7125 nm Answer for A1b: -0.08 mag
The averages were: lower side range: 114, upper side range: 103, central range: 116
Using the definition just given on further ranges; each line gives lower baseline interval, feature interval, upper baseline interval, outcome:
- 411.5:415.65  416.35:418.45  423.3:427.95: 0.01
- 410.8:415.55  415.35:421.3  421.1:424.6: 0.04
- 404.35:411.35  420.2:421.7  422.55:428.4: 0.10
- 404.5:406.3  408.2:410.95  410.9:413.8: -0.10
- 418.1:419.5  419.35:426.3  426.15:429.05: 0.03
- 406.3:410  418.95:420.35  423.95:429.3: 0.06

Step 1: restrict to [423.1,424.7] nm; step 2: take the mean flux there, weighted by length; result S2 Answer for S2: 112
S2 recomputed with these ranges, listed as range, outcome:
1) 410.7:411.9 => 117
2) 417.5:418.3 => 112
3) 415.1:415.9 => 101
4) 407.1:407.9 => 116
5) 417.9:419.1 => 107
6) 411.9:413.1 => 122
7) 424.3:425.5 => 108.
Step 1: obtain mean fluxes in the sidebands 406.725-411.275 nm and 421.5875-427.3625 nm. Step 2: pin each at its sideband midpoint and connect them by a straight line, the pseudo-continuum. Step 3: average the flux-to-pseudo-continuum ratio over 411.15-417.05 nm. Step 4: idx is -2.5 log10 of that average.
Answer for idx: 0.080 mag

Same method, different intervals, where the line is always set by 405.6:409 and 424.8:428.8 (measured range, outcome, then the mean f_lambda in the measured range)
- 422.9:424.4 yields -0.05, 112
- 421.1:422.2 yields 0.07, 101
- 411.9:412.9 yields -0.12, 124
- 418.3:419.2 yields 0.02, 107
